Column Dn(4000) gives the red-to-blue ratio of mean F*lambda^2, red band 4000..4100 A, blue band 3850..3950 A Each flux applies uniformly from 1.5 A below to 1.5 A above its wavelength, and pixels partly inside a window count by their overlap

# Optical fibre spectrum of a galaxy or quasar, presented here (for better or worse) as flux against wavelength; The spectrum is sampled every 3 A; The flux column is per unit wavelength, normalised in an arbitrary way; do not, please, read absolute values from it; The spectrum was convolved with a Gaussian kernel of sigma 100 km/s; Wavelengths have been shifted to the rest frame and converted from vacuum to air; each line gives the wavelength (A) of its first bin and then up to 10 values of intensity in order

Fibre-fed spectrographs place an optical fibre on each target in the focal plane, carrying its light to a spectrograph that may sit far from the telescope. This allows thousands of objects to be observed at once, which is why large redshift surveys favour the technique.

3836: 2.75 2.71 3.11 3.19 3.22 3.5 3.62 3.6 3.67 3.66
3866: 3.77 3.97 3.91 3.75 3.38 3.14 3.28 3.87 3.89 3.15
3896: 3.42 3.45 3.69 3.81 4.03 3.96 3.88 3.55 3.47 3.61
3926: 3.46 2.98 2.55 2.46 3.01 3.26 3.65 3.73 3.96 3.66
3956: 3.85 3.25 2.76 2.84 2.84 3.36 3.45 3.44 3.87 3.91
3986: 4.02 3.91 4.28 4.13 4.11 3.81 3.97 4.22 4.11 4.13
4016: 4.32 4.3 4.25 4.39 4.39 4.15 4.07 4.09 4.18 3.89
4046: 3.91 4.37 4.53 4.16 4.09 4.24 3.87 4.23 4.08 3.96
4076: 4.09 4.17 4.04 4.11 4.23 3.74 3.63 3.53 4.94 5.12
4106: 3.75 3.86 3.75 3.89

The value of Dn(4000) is 1.26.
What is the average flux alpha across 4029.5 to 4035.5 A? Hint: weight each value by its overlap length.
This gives 4.11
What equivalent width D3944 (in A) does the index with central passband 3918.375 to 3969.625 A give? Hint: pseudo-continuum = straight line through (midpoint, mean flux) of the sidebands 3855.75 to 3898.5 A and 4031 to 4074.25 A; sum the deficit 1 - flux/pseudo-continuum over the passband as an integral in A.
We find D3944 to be 7.3 A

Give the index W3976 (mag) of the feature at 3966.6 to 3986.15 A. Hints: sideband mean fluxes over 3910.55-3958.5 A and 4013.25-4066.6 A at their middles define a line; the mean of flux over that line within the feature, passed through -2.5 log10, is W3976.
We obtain 0.06 mag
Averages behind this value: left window 3.42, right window 4.19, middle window 3.53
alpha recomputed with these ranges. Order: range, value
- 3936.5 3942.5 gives 3.13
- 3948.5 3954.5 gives 3.81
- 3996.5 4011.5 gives 4.04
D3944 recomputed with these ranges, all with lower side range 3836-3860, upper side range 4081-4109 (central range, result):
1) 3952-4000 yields 1.3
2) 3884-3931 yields -1.7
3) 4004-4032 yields -2.8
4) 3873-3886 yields -0.2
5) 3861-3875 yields -2.0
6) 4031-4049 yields -0.7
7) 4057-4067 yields -0.2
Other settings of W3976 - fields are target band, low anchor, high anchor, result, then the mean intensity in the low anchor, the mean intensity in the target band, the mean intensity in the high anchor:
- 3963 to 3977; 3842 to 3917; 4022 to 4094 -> 0.23 mag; 3.61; 3.14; 4.12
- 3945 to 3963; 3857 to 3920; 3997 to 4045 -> 0.10 mag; 3.66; 3.56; 4.15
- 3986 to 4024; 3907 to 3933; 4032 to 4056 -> -0.05 mag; 3.51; 4.13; 4.15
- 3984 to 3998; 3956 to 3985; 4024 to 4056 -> -0.14 mag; 3.34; 4.08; 4.19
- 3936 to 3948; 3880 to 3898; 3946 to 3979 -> 0.01 mag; 3.47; 3.36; 3.38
